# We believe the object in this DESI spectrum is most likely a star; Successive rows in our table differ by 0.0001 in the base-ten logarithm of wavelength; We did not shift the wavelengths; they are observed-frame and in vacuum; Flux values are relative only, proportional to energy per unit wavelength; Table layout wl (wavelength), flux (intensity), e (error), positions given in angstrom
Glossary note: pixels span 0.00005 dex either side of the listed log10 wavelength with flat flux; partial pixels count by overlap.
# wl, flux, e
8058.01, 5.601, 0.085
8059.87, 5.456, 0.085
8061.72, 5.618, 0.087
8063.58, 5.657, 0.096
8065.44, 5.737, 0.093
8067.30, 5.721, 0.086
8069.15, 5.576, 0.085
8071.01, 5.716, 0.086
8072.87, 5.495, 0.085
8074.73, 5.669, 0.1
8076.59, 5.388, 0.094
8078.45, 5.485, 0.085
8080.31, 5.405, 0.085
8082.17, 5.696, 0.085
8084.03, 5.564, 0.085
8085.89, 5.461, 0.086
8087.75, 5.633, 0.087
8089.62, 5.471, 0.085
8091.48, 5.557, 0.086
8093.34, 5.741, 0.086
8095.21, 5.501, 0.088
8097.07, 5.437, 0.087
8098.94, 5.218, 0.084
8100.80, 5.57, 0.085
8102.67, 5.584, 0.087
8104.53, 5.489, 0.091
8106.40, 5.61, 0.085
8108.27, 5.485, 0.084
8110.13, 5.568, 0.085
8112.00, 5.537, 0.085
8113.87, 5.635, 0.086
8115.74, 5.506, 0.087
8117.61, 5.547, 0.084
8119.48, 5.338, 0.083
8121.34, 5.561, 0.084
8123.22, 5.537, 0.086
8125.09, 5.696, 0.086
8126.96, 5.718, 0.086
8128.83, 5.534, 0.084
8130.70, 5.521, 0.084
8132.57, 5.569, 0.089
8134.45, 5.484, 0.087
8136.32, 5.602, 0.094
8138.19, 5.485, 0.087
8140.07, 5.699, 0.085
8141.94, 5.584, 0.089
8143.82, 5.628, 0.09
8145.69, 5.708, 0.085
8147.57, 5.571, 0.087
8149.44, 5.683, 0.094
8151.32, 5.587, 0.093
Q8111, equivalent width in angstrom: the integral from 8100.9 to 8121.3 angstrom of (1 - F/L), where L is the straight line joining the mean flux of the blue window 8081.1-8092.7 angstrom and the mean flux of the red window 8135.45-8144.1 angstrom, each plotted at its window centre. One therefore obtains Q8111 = 0.18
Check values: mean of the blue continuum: 5.57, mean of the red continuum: 5.6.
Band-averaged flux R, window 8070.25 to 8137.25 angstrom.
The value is 5.54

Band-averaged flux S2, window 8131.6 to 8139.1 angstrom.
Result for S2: 5.54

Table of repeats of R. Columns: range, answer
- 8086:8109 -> 5.52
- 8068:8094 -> 5.56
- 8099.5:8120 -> 5.53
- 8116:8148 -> 5.57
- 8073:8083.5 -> 5.53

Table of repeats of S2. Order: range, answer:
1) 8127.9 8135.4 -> 5.53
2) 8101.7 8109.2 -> 5.54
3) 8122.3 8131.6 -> 5.6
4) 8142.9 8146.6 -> 5.68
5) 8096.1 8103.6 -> 5.45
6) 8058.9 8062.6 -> 5.54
